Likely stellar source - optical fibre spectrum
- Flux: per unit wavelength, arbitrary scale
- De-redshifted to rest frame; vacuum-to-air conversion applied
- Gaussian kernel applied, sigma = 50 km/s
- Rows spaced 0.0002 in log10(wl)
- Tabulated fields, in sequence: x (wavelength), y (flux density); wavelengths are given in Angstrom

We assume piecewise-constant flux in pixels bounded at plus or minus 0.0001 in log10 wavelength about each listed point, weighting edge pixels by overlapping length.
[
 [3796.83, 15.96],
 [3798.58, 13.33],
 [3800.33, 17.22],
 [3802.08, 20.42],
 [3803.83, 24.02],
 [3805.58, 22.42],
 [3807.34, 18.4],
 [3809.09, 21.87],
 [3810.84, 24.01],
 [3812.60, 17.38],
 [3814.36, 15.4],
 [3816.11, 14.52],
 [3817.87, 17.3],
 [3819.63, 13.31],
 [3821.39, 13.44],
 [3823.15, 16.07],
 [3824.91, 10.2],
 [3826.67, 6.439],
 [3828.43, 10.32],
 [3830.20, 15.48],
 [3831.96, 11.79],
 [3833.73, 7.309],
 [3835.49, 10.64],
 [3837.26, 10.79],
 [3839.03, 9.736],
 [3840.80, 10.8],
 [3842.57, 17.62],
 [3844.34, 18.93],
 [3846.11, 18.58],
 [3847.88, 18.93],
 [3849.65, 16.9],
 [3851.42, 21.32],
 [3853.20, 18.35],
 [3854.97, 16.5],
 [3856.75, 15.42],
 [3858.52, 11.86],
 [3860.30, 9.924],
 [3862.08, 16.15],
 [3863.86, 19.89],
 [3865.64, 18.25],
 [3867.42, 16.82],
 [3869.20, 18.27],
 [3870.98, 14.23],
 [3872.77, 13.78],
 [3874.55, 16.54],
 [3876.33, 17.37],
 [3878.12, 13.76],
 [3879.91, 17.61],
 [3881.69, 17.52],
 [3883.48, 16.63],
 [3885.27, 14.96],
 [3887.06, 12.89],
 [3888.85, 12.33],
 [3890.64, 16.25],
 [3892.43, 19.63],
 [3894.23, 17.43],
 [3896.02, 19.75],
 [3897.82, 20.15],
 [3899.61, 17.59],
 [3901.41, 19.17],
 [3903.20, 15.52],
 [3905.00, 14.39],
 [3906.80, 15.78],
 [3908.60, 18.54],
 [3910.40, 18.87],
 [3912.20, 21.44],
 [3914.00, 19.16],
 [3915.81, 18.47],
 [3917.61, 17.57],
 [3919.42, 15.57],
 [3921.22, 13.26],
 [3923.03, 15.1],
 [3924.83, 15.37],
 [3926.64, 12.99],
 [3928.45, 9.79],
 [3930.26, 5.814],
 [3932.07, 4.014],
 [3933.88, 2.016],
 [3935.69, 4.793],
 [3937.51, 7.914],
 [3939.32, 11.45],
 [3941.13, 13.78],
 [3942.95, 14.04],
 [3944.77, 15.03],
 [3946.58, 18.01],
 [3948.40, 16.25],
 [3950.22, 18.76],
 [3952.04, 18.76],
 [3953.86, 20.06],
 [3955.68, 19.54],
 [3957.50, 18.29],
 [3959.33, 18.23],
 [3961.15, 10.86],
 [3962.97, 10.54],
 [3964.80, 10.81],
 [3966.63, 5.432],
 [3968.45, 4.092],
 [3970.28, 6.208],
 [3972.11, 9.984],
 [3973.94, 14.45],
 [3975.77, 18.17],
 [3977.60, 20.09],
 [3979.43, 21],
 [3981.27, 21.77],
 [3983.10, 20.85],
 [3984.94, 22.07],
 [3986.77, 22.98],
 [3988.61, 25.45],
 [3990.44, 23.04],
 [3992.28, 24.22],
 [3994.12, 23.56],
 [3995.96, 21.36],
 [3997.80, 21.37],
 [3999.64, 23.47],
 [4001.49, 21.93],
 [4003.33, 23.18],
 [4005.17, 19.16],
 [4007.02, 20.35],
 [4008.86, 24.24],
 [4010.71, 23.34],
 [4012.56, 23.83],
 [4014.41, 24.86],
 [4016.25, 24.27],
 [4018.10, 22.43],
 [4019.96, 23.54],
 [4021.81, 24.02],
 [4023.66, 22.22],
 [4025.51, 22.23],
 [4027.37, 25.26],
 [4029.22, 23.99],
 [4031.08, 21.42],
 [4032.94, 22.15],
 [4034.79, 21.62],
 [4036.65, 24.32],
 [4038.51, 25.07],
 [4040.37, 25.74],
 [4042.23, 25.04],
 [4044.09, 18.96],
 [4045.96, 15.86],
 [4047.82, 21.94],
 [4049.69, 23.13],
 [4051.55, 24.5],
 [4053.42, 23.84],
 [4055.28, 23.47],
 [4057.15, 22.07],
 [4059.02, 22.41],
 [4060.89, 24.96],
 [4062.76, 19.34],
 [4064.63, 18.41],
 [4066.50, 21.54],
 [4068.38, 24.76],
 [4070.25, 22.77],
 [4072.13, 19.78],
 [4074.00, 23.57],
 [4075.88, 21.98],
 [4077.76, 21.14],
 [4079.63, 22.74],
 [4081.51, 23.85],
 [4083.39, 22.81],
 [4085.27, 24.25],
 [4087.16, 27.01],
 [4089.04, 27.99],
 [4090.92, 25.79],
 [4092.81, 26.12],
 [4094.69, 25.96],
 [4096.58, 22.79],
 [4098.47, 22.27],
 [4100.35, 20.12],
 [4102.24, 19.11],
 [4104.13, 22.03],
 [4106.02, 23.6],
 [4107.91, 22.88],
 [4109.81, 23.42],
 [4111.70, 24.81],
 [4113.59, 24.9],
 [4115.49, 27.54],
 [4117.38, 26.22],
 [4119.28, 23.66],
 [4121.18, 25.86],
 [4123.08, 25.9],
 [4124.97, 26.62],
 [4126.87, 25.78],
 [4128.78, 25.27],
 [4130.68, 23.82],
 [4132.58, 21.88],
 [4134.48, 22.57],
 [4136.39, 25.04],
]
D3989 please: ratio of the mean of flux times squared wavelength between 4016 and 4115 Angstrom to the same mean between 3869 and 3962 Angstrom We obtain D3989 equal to 1.63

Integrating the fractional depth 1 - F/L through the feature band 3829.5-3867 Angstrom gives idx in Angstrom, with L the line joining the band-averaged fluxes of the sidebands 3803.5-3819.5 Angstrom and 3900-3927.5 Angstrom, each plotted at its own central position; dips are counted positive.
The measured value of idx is 6.5 Angstrom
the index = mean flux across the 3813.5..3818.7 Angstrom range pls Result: 15.7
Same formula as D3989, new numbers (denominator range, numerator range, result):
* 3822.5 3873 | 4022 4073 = 1.71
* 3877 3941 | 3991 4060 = 1.65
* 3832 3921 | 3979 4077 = 1.51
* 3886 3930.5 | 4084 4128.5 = 1.67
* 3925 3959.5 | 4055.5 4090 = 1.86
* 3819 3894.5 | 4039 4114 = 1.72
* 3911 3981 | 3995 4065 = 1.72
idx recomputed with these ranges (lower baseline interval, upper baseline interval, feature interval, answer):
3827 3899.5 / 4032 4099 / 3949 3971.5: 6.60 Angstrom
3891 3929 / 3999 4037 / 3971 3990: 1.16 Angstrom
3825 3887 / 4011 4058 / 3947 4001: 7.09 Angstrom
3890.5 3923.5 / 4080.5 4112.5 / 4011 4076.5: -2.04 Angstrom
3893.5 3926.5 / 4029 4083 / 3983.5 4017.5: -4.04 Angstrom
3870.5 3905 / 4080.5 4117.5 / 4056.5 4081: 1.10 Angstrom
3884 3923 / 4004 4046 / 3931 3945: 7.44 Angstrom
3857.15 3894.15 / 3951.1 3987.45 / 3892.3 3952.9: 3.49 Angstrom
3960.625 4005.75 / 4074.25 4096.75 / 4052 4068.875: 0.36 Angstrom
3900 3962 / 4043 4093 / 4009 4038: -4.68 Angstrom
